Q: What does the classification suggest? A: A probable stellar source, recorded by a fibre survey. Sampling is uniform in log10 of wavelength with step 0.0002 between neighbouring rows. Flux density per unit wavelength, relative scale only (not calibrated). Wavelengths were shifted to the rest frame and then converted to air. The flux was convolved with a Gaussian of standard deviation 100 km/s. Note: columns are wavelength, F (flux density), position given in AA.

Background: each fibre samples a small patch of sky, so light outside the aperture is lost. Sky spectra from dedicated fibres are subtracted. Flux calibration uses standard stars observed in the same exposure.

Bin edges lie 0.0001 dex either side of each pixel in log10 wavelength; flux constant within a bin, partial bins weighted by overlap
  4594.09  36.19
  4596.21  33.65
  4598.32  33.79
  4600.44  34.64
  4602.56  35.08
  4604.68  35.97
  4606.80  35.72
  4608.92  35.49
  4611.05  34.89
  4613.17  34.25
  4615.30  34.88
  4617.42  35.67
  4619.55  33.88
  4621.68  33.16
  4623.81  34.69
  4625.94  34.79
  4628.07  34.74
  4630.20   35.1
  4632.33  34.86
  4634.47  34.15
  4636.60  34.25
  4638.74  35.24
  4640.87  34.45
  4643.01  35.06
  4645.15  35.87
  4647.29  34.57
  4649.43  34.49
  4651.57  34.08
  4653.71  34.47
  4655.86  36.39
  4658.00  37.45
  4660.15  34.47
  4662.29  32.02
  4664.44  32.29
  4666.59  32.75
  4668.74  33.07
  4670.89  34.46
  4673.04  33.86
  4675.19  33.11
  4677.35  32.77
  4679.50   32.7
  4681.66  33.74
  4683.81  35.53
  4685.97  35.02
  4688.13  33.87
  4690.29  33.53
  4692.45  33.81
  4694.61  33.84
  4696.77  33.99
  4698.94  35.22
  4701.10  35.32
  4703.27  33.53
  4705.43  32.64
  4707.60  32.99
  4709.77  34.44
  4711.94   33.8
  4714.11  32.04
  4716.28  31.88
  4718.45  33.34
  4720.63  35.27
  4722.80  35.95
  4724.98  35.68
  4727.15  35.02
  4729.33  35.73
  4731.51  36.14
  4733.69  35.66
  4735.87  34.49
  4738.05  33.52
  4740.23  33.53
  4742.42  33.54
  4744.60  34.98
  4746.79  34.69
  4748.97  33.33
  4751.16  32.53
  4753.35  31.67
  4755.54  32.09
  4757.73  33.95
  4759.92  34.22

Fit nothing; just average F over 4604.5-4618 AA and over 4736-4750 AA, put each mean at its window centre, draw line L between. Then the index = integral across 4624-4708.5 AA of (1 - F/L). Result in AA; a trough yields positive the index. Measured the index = 1.16 AA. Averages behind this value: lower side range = 35.2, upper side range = 34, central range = 34.2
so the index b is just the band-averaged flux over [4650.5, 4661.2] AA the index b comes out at 35.4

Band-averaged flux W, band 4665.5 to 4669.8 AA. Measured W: 32.9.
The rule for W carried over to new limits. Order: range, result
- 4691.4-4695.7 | 33.9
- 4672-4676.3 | 33.4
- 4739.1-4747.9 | 34.2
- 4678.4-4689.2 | 34.2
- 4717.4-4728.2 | 35.1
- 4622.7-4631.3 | 34.8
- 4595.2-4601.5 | 34.1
